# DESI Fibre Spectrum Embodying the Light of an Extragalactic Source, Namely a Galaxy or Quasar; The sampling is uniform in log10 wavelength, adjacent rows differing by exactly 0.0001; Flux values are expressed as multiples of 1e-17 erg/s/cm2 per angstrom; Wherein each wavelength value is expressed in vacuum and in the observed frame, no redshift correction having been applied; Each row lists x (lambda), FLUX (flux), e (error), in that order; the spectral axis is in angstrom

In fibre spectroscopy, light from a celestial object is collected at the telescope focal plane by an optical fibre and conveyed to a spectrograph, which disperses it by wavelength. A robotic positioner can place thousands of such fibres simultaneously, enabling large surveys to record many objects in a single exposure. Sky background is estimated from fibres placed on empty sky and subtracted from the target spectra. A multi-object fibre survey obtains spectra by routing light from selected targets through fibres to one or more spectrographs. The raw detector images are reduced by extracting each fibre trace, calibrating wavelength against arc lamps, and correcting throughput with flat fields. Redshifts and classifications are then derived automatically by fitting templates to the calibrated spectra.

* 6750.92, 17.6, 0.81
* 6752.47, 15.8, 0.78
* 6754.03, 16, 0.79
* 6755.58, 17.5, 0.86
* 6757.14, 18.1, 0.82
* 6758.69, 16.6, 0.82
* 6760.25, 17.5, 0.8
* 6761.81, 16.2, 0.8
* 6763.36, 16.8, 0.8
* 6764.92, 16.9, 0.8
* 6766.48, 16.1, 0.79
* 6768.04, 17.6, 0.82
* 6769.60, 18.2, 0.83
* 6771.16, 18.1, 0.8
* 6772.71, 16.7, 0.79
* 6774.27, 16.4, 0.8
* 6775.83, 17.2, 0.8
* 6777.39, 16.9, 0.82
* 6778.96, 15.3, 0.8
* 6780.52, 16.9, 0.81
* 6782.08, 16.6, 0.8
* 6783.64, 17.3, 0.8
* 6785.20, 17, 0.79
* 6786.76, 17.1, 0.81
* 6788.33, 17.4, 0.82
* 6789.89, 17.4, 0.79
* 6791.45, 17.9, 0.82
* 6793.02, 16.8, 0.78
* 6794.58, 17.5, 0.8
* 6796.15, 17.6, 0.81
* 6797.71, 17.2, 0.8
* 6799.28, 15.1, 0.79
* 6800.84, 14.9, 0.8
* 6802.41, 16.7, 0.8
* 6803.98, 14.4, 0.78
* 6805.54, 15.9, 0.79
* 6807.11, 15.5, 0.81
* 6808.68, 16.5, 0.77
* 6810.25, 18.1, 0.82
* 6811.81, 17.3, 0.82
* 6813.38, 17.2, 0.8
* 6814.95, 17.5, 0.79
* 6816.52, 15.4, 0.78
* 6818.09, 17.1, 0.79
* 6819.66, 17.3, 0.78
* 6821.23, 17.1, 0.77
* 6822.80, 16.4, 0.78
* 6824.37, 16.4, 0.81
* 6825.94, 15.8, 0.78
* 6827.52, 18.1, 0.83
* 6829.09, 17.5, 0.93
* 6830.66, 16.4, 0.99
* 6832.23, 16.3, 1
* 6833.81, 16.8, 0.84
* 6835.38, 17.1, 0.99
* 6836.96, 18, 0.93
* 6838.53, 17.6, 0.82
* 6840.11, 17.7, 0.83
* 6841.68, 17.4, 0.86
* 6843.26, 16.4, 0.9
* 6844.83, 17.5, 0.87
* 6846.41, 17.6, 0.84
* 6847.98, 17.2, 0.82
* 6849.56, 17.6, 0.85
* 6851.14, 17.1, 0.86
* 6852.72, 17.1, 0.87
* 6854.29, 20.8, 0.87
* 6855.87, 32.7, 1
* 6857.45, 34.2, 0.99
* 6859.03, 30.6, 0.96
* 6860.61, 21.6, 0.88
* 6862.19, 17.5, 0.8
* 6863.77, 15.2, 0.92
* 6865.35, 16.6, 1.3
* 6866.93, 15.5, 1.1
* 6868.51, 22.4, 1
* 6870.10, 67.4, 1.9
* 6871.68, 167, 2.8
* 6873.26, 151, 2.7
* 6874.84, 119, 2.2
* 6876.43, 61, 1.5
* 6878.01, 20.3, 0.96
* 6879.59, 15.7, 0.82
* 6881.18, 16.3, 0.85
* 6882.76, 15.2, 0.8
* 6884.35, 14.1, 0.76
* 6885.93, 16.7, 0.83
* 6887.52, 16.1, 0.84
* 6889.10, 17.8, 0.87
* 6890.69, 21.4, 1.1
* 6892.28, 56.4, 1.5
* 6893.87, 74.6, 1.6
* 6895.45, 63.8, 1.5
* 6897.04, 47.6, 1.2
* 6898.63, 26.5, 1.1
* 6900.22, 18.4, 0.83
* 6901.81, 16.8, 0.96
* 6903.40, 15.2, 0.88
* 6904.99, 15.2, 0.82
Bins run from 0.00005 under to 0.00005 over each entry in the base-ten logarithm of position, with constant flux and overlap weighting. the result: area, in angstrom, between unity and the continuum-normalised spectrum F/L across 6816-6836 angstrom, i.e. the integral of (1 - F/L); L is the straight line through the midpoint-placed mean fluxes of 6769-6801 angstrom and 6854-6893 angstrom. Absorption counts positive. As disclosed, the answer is 7.9 angstrom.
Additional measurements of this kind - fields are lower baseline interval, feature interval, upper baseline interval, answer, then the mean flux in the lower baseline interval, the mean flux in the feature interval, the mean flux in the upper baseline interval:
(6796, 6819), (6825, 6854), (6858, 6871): 6.67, 16.4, 17.2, 27.2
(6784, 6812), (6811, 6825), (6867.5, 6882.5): 6.08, 16.7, 16.9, 68.3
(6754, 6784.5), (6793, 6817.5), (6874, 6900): 7.08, 17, 16.5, 37.4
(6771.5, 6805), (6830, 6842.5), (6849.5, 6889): 5.23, 16.7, 17.2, 38.4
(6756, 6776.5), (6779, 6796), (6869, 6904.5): 3.94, 17.1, 17.1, 46.7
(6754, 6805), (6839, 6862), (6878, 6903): 3.33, 16.9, 21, 28.7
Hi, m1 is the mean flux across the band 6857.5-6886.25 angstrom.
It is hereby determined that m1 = 44.8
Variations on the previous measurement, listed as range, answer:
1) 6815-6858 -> 18.3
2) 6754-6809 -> 16.8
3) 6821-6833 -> 16.7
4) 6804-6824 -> 16.7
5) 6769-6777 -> 17.3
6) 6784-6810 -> 16.6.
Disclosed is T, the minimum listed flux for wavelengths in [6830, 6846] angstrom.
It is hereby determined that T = 16.3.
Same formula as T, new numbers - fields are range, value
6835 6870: 15.2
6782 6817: 14.4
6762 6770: 16.1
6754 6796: 15.3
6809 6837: 15.4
